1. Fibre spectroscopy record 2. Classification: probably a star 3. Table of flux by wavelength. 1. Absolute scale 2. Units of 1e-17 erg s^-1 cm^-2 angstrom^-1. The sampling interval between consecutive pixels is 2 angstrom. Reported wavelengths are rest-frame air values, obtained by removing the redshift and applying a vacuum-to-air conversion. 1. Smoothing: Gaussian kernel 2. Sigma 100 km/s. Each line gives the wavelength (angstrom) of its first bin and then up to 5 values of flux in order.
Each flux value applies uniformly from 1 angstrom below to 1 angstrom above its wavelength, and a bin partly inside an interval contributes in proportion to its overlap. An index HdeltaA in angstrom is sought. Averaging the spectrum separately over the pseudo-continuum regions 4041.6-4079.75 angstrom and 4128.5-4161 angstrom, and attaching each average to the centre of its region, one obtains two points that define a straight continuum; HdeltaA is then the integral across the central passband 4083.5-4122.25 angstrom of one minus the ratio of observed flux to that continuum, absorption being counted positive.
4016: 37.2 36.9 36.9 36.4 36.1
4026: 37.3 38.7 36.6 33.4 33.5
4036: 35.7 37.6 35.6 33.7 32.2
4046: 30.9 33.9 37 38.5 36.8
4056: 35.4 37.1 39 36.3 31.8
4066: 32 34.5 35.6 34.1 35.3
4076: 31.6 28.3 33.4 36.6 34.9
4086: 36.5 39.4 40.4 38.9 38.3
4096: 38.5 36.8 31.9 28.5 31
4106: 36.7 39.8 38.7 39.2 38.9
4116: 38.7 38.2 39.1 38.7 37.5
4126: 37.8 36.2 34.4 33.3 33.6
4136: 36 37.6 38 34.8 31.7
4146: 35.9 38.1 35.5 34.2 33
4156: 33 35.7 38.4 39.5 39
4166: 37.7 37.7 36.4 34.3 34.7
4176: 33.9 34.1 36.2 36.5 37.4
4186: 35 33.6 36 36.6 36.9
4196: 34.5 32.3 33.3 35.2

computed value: -2.6 angstrom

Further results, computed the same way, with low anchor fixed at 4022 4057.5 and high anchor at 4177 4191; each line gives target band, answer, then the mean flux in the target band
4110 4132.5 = -1.31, 37.6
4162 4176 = -0.43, 36.6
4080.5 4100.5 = -0.98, 37.3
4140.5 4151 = 0.06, 35.3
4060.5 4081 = 1.21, 33.4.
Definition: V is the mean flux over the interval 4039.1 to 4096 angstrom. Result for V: 35.3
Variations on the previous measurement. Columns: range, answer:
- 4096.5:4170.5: 36.3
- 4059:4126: 36.1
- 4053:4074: 35.3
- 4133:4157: 35.1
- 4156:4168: 37.6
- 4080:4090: 36.9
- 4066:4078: 33.5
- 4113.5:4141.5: 36.9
